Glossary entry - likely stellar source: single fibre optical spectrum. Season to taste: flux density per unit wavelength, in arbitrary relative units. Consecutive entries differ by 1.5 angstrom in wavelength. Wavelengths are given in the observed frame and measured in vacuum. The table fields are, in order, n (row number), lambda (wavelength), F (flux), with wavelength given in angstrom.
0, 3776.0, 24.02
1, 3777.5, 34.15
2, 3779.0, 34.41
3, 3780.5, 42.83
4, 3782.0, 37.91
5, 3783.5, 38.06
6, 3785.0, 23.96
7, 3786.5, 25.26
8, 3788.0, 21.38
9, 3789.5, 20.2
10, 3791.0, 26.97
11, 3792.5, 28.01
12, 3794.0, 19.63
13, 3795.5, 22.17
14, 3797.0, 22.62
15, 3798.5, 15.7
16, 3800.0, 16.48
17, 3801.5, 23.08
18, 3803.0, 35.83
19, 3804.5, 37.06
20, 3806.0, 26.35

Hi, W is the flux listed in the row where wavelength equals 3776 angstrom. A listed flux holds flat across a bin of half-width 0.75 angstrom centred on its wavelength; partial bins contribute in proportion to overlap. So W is 24.02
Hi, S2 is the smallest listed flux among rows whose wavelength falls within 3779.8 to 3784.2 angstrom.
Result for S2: 37.91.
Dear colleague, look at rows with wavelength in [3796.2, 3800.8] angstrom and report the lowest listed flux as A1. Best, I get 15.7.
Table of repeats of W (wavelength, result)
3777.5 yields 34.15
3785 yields 23.96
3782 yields 37.91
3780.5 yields 42.83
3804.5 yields 37.06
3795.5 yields 22.17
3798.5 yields 15.7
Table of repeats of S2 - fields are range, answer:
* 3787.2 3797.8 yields 19.63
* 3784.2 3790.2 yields 20.2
